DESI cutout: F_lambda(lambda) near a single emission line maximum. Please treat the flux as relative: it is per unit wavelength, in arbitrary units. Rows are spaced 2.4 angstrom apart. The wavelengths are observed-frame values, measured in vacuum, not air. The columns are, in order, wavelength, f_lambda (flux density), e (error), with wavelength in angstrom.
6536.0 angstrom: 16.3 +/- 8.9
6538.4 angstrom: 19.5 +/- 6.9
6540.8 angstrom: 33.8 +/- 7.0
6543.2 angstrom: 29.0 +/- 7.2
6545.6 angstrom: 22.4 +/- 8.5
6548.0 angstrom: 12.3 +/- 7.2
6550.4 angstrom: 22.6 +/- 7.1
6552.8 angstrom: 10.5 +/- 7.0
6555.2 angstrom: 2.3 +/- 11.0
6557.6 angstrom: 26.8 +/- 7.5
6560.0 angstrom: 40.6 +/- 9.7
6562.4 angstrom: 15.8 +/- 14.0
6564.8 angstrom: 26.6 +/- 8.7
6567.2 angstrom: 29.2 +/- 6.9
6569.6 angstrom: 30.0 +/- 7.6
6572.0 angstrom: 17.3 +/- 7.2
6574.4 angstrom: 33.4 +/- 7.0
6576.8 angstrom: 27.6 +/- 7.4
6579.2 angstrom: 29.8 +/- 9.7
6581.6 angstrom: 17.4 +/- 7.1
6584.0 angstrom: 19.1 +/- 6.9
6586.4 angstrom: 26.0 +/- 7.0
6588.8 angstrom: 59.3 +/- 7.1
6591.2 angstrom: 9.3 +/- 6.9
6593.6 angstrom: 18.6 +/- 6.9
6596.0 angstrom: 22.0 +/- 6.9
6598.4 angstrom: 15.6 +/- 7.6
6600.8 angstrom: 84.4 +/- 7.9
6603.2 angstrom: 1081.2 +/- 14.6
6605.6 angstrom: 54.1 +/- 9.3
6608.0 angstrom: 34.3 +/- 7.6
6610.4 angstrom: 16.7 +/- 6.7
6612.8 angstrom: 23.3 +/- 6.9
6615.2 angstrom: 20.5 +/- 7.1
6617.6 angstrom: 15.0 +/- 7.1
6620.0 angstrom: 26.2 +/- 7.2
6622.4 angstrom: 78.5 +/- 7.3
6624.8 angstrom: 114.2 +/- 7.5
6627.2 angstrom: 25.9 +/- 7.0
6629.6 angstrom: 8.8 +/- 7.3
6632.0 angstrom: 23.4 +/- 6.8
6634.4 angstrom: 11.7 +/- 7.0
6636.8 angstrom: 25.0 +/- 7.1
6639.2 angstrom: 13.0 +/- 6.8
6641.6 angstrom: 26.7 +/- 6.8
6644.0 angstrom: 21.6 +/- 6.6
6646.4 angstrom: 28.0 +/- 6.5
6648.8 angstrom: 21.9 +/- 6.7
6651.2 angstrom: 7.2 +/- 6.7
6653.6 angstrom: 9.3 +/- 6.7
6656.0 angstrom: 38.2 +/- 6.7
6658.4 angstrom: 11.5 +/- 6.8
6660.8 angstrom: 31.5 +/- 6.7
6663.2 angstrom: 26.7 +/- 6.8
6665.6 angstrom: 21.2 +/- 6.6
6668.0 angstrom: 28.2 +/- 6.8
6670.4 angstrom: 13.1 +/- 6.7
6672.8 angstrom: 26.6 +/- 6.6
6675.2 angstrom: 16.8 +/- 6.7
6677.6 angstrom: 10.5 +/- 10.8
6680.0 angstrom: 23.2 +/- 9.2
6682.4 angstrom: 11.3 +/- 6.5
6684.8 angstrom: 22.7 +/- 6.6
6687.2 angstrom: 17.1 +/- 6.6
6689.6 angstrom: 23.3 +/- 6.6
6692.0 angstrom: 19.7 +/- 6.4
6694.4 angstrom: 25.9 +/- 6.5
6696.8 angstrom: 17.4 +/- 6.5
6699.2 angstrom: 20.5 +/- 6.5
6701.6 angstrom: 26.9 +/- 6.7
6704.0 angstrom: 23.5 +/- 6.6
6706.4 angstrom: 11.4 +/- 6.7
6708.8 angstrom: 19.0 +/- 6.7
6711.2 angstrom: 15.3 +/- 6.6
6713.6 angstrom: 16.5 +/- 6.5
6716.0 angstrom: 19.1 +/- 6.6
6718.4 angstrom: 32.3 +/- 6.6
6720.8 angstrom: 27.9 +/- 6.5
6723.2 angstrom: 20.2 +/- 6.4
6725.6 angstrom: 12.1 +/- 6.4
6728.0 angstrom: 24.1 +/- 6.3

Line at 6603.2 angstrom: H-alpha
